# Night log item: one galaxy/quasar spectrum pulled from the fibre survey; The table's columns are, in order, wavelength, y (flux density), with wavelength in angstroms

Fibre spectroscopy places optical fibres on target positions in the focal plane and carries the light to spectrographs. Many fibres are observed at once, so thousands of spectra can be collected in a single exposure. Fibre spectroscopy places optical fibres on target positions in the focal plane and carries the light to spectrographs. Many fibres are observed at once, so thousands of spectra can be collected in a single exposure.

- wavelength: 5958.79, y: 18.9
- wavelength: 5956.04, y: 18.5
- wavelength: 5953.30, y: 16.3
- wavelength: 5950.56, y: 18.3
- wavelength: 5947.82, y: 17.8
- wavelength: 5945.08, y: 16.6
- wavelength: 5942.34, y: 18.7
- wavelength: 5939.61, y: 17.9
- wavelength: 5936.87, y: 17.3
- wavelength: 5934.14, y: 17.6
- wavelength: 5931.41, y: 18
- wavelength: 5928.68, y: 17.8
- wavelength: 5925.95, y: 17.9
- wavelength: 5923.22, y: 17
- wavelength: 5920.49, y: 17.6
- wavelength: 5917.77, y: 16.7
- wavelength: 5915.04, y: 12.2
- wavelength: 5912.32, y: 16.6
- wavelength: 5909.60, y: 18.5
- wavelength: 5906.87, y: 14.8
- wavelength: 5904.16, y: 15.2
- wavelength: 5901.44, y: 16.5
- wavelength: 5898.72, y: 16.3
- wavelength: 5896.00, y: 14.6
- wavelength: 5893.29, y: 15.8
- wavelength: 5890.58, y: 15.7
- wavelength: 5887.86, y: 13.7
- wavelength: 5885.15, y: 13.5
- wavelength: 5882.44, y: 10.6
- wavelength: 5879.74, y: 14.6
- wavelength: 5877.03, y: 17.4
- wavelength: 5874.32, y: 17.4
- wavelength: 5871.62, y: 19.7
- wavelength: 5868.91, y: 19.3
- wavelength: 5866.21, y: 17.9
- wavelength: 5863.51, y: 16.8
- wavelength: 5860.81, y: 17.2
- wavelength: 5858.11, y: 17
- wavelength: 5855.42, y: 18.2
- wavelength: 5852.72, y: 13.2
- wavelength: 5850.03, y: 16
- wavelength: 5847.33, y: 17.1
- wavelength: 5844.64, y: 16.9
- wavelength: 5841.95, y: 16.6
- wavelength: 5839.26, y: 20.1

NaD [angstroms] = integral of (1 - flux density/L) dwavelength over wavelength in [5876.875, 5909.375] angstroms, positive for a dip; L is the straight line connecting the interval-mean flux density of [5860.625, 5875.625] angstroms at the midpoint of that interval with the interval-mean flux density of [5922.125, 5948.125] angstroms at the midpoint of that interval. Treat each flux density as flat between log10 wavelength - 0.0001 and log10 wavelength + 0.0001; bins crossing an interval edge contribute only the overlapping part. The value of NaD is 5.5 angstroms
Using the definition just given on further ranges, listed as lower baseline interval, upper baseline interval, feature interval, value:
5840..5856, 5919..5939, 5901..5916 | 1.4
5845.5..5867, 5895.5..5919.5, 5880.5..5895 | 2.0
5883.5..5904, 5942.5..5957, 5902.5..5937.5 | -0.9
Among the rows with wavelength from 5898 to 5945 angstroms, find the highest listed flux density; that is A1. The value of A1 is 18.7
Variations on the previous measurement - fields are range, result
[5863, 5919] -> 19.7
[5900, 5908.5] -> 16.5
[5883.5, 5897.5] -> 15.8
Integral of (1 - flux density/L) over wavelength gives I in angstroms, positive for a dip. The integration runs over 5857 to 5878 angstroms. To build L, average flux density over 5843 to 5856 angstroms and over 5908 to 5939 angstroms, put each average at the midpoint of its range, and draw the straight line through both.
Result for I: -1.9 angstroms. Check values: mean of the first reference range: 16.2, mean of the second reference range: 17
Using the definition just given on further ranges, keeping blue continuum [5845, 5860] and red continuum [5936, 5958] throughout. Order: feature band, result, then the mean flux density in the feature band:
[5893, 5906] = 1.1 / 15.6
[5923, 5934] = -0.2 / 17.7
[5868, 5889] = 1.3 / 15.7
